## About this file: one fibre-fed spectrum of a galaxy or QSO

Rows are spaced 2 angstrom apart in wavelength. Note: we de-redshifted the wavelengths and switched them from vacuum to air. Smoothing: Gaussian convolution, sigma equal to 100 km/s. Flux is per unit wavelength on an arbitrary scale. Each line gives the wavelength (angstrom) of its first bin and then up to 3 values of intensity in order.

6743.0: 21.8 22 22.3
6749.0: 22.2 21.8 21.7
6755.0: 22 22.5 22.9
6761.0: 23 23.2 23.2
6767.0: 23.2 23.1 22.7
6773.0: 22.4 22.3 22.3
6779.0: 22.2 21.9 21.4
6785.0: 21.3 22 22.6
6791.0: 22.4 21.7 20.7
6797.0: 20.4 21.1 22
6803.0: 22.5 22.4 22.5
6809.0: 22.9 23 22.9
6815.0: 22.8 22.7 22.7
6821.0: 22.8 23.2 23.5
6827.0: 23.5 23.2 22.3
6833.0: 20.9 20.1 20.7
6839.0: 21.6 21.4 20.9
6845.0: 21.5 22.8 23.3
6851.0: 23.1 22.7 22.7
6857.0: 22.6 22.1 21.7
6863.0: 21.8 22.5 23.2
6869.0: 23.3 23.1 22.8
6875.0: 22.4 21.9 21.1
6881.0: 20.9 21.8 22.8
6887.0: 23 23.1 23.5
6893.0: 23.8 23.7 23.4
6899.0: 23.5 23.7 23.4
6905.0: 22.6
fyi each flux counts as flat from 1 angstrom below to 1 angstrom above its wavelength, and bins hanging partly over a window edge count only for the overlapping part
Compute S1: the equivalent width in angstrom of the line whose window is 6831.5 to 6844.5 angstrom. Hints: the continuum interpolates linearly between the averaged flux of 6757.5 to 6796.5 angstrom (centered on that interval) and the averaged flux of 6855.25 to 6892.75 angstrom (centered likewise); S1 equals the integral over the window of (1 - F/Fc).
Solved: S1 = 0.8 angstrom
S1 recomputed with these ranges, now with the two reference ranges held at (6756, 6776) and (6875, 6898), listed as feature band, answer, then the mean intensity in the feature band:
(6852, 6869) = 0.2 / 22.5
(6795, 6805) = 0.6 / 21.5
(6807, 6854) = 0.7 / 22.4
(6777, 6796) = 0.8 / 21.8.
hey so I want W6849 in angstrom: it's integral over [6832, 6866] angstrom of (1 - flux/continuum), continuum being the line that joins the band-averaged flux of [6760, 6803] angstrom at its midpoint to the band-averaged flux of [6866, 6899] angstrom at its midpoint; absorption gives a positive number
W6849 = 0.99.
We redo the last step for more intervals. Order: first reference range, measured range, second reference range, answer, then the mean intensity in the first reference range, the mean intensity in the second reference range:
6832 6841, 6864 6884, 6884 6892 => 0.17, 20.9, 23.1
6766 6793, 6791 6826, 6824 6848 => -0.45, 22.3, 21.9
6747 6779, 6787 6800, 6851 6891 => 0.57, 22.5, 22.4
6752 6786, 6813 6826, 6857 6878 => -0.28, 22.4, 22.5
